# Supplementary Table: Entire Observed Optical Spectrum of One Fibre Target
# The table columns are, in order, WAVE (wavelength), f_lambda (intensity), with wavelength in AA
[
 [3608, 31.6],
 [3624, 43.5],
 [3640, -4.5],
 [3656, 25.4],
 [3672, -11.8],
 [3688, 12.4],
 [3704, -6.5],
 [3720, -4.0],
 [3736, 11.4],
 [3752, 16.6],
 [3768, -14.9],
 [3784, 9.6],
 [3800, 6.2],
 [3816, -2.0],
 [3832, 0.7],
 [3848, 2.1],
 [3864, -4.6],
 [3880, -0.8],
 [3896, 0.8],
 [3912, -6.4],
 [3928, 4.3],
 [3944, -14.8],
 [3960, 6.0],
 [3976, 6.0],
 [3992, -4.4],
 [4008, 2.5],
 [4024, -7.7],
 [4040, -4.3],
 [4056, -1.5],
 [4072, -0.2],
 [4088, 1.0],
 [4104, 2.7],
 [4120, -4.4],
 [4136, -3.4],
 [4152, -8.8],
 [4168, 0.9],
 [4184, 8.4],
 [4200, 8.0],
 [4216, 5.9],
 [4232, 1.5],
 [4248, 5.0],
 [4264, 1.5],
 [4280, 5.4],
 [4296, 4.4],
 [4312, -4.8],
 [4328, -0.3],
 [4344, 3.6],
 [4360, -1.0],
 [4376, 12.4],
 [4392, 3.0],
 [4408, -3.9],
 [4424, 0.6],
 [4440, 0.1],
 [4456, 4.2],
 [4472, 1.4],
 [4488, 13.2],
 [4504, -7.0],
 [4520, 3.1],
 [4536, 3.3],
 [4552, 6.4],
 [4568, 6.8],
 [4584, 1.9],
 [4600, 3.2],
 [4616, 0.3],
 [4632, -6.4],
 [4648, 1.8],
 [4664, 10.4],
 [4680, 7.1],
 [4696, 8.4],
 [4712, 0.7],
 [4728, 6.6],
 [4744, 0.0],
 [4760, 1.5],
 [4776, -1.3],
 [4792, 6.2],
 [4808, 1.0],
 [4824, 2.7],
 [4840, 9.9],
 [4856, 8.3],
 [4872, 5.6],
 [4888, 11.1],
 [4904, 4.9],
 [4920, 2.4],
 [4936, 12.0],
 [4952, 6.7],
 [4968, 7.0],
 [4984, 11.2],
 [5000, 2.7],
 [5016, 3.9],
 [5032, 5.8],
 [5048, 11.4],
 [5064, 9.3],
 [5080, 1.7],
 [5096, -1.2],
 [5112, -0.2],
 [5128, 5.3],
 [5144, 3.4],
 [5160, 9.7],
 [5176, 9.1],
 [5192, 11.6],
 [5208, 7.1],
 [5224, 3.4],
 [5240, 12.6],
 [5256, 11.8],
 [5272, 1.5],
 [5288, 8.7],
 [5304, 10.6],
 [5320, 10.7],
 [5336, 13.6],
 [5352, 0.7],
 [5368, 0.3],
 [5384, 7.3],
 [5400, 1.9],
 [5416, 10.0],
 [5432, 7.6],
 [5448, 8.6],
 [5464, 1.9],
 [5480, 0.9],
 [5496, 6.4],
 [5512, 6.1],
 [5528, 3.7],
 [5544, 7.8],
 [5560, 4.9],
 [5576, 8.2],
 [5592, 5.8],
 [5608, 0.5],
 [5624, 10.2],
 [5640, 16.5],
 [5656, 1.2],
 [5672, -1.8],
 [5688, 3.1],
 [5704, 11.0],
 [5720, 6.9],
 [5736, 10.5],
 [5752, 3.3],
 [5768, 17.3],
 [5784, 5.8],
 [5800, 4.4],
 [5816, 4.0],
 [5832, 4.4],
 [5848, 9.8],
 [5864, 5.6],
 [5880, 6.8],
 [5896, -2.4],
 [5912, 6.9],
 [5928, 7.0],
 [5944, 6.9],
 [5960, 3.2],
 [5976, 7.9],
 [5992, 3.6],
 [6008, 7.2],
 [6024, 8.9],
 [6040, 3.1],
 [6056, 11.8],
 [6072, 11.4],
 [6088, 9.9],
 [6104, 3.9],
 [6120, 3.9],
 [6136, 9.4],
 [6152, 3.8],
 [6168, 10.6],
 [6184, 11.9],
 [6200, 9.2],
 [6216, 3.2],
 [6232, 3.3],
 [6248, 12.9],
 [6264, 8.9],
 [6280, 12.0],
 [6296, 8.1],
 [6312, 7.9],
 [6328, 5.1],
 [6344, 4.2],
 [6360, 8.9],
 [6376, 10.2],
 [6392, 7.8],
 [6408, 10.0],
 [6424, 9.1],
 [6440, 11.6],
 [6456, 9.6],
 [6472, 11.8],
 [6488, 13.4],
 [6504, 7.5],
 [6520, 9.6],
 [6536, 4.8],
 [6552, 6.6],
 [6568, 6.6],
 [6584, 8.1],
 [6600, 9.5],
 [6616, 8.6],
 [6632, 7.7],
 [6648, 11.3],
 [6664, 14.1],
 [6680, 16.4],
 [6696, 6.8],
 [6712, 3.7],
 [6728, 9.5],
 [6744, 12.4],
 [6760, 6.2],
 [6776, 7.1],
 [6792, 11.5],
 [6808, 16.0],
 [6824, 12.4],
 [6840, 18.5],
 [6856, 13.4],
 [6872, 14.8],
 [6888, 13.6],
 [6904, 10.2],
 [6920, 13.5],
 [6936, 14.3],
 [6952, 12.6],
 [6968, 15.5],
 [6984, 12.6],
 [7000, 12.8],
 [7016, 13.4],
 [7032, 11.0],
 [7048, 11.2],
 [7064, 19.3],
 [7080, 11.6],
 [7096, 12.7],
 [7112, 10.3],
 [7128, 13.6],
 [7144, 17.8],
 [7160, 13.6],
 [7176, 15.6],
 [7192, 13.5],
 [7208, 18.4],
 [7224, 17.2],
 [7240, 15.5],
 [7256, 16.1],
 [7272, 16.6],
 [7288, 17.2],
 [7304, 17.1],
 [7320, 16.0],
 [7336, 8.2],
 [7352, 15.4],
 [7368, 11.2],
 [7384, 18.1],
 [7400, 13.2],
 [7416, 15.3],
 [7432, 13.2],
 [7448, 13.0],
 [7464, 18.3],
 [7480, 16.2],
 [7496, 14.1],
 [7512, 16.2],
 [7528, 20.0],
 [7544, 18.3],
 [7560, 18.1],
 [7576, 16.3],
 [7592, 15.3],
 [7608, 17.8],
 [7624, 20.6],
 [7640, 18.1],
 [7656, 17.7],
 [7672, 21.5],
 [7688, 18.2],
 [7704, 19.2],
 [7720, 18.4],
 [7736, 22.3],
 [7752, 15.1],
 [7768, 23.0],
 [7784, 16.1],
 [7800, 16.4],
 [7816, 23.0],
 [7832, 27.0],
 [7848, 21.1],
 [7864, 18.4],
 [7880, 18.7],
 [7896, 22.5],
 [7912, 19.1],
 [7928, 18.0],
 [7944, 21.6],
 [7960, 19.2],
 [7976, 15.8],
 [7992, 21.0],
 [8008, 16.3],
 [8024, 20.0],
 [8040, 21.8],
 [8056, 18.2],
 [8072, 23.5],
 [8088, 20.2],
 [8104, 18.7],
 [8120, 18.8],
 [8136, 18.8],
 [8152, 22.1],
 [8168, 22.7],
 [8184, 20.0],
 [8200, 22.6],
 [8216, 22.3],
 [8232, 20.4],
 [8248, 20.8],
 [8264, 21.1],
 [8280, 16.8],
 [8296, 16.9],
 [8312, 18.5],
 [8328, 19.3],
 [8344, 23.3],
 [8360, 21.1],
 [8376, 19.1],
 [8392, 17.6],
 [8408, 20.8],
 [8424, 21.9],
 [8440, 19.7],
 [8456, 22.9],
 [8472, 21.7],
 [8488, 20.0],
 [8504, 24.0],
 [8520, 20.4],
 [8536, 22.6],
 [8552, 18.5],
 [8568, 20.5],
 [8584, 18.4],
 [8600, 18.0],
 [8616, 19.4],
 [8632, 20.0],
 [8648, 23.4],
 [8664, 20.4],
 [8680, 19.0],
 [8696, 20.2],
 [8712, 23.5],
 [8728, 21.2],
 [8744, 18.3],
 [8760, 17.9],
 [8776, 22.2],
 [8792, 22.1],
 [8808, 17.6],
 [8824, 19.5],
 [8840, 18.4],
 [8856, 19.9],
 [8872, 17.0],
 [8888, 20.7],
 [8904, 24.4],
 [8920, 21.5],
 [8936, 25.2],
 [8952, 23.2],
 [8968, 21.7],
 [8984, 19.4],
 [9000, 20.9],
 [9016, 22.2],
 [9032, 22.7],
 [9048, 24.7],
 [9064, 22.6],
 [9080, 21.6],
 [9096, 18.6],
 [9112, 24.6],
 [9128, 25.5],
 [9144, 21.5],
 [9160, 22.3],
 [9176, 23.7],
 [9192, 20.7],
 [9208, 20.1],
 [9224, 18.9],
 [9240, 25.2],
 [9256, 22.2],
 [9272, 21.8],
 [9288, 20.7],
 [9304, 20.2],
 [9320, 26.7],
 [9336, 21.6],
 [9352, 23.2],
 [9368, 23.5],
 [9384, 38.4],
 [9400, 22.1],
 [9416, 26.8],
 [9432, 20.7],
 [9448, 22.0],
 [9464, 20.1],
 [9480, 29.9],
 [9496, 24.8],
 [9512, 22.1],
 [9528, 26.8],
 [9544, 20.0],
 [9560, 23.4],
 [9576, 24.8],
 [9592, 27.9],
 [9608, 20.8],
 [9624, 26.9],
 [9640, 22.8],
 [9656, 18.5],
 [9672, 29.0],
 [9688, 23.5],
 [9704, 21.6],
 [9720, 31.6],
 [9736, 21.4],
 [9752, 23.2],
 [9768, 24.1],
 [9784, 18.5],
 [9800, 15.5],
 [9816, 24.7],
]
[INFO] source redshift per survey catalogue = 0.704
